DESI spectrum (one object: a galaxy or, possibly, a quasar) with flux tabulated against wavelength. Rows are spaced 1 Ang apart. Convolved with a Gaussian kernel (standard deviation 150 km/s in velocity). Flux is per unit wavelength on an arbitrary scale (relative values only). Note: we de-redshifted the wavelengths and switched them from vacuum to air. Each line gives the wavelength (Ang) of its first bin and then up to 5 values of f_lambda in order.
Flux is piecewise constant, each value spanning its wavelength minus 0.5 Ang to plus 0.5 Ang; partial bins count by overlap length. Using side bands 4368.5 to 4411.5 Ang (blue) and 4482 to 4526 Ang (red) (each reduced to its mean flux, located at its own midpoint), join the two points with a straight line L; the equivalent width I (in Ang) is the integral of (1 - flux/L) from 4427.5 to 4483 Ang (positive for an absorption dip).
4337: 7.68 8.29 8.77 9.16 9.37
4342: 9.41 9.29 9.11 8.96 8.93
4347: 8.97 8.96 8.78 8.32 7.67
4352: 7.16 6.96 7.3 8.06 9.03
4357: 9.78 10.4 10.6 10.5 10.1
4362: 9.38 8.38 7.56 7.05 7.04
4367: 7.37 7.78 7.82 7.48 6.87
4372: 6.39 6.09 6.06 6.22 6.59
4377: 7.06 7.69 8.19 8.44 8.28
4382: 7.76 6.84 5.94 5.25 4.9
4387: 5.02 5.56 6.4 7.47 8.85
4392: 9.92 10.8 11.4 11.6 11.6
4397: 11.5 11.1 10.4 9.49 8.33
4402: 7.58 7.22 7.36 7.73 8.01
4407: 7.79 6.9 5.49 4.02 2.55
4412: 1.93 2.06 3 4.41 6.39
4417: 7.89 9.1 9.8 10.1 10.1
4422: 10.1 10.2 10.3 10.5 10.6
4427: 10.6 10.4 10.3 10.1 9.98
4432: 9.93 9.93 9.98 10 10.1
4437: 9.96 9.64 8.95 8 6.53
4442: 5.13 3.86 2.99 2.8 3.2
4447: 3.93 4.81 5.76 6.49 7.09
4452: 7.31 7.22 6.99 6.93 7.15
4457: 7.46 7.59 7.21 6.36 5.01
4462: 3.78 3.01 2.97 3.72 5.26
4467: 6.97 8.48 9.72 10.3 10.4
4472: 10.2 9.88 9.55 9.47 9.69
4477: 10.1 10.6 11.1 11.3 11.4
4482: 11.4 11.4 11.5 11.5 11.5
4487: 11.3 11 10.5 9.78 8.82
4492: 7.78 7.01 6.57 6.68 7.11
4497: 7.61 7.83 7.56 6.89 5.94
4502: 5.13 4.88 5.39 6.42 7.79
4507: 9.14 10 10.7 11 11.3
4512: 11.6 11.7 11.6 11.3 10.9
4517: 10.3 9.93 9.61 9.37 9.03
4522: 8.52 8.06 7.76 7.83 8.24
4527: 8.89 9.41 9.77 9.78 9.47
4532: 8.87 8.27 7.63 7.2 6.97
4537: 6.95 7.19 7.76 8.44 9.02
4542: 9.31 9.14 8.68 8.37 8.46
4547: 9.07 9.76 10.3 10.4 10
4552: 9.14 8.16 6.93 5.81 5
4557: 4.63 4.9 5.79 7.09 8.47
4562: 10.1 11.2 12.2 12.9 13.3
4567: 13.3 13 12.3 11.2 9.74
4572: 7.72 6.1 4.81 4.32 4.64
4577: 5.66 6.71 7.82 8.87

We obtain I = 4.0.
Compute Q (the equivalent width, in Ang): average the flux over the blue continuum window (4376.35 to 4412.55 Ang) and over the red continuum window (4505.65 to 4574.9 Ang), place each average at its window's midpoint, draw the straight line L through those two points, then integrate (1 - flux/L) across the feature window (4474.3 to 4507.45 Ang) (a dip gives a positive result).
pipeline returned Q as -1.0 Ang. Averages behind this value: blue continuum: 7.66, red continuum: 9.09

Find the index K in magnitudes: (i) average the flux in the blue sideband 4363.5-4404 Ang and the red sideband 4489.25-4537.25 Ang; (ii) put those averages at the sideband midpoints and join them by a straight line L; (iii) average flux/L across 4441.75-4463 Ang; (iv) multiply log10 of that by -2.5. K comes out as 0.42 mag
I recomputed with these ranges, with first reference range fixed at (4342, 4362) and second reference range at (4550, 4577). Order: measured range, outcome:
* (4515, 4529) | -0.9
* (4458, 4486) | 0.2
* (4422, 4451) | 2.4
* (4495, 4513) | 1.2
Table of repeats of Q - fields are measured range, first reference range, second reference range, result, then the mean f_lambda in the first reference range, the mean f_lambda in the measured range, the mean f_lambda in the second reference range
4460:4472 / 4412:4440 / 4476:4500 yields 3.7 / 8.91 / 6.49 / 9.57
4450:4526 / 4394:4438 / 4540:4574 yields 2.3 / 8.57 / 8.56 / 9.06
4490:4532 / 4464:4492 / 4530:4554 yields 2.1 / 9.72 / 8.67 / 8.62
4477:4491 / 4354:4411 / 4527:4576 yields -4.3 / 7.95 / 11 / 8.68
